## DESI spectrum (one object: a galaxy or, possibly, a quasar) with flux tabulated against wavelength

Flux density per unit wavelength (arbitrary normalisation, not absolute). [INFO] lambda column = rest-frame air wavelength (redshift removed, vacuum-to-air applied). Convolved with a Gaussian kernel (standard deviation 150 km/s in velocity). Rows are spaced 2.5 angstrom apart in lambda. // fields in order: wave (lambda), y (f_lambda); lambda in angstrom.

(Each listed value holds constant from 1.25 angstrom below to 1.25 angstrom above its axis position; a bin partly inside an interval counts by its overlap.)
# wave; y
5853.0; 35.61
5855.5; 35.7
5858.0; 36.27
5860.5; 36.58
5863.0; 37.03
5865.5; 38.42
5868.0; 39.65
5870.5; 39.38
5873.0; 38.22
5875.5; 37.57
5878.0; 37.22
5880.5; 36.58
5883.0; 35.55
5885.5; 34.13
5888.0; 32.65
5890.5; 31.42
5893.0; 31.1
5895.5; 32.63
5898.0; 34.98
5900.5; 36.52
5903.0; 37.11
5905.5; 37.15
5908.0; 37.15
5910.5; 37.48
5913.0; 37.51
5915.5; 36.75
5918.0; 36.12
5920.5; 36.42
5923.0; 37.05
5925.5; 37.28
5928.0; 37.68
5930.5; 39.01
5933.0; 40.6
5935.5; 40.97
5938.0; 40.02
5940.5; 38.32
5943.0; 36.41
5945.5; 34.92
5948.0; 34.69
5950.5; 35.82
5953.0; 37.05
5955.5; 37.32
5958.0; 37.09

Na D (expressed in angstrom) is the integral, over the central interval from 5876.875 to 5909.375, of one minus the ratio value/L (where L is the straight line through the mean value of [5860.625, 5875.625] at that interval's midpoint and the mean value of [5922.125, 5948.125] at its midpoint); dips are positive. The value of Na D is 2.8 angstrom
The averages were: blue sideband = 38.3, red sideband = 38.1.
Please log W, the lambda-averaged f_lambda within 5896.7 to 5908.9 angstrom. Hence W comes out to 36.5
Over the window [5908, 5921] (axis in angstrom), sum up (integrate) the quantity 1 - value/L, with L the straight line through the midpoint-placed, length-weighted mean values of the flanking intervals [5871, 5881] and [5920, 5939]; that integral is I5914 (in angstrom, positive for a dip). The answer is 0.5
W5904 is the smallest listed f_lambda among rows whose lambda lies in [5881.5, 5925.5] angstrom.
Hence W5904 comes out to 31.1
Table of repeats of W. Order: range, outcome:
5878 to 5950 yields 36.4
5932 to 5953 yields 37.6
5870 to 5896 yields 35.1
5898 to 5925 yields 36.8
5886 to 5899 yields 32.6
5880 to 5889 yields 34.6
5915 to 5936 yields 37.9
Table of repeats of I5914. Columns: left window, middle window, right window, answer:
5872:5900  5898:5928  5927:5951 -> -0.5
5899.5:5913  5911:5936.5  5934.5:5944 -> 0.1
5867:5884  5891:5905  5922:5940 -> 1.4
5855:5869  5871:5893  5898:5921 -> 1.1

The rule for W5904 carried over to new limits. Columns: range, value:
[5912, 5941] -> 36.12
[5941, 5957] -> 34.69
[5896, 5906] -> 34.98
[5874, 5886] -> 34.13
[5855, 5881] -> 35.7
